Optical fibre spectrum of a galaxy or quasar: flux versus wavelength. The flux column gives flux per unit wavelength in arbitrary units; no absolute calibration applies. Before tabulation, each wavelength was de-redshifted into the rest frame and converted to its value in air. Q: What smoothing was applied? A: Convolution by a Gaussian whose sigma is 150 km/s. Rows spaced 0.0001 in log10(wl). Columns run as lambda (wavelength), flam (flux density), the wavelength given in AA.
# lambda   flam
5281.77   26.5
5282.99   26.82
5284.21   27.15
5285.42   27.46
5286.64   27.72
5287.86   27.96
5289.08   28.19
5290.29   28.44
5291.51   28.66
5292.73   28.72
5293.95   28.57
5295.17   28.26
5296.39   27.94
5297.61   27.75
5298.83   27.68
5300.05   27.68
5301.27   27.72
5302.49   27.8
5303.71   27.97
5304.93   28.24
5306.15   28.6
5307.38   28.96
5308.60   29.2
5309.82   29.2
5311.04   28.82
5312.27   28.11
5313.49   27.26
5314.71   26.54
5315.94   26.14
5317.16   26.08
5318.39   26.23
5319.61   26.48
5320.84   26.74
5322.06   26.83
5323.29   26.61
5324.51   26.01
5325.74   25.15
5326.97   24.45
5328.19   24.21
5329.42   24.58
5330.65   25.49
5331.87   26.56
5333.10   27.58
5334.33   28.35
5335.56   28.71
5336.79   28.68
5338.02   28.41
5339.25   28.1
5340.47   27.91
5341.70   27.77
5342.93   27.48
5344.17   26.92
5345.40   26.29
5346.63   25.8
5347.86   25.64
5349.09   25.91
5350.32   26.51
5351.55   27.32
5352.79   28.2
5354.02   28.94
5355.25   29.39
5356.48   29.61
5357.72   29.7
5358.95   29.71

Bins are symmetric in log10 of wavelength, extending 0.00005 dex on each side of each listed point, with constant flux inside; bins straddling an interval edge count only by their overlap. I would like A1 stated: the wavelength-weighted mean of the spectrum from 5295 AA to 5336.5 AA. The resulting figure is 27.2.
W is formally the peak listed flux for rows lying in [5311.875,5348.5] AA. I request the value 28.71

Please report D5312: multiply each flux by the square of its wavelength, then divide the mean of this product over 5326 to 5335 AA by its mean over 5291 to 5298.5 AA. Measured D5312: 0.93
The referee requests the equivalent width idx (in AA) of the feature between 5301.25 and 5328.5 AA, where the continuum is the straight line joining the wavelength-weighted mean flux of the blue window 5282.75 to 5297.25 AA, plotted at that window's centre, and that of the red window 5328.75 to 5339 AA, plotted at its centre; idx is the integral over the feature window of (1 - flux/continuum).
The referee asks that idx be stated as 0.48 AA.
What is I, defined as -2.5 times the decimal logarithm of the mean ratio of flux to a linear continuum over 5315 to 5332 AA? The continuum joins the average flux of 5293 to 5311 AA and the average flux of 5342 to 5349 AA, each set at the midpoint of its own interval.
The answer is 0.06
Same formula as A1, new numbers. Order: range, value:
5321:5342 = 26.8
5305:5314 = 28.6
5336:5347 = 27.5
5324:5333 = 25.3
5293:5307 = 28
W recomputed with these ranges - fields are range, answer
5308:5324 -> 29.2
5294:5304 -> 28.26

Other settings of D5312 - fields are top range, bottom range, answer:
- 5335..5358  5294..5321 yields 1.01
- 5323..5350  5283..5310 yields 0.96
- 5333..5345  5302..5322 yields 1.02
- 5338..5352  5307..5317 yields 0.98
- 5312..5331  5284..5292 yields 0.94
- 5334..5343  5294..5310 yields 1.01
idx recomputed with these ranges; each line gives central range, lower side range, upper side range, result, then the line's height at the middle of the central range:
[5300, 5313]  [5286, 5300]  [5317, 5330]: -0.6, 27.1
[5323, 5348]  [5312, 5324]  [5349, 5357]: 0.6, 27.4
